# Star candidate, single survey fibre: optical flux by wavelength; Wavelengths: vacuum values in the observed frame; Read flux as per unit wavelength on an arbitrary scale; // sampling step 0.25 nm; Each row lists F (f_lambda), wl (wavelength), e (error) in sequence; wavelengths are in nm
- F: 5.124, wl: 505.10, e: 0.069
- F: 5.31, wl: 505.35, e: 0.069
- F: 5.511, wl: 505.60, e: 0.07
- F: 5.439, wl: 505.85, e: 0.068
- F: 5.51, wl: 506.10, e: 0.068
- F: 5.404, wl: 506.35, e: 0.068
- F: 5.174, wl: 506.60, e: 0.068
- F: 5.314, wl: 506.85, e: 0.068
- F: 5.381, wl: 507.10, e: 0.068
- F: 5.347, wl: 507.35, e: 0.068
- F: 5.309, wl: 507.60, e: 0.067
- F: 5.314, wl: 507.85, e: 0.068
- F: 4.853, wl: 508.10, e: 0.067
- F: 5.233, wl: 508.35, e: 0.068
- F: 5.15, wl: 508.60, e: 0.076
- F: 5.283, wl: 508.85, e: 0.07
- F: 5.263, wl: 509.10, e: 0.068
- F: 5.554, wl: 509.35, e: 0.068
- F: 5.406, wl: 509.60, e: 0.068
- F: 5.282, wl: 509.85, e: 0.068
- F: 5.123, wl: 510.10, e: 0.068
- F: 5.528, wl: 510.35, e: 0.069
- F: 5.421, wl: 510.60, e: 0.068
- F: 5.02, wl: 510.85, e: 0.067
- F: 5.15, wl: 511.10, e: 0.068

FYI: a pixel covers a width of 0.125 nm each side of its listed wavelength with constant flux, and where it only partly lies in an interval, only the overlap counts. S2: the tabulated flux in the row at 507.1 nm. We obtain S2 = 5.381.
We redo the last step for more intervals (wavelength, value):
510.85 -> 5.02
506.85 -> 5.314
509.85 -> 5.282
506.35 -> 5.404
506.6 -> 5.174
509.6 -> 5.406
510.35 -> 5.528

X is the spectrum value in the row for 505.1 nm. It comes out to 5.124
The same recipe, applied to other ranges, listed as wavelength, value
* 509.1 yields 5.263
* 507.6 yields 5.309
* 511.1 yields 5.15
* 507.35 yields 5.347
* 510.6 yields 5.421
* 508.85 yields 5.283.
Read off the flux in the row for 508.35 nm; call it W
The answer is 5.233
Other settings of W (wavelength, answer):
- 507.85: 5.314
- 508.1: 4.853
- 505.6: 5.511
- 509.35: 5.554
